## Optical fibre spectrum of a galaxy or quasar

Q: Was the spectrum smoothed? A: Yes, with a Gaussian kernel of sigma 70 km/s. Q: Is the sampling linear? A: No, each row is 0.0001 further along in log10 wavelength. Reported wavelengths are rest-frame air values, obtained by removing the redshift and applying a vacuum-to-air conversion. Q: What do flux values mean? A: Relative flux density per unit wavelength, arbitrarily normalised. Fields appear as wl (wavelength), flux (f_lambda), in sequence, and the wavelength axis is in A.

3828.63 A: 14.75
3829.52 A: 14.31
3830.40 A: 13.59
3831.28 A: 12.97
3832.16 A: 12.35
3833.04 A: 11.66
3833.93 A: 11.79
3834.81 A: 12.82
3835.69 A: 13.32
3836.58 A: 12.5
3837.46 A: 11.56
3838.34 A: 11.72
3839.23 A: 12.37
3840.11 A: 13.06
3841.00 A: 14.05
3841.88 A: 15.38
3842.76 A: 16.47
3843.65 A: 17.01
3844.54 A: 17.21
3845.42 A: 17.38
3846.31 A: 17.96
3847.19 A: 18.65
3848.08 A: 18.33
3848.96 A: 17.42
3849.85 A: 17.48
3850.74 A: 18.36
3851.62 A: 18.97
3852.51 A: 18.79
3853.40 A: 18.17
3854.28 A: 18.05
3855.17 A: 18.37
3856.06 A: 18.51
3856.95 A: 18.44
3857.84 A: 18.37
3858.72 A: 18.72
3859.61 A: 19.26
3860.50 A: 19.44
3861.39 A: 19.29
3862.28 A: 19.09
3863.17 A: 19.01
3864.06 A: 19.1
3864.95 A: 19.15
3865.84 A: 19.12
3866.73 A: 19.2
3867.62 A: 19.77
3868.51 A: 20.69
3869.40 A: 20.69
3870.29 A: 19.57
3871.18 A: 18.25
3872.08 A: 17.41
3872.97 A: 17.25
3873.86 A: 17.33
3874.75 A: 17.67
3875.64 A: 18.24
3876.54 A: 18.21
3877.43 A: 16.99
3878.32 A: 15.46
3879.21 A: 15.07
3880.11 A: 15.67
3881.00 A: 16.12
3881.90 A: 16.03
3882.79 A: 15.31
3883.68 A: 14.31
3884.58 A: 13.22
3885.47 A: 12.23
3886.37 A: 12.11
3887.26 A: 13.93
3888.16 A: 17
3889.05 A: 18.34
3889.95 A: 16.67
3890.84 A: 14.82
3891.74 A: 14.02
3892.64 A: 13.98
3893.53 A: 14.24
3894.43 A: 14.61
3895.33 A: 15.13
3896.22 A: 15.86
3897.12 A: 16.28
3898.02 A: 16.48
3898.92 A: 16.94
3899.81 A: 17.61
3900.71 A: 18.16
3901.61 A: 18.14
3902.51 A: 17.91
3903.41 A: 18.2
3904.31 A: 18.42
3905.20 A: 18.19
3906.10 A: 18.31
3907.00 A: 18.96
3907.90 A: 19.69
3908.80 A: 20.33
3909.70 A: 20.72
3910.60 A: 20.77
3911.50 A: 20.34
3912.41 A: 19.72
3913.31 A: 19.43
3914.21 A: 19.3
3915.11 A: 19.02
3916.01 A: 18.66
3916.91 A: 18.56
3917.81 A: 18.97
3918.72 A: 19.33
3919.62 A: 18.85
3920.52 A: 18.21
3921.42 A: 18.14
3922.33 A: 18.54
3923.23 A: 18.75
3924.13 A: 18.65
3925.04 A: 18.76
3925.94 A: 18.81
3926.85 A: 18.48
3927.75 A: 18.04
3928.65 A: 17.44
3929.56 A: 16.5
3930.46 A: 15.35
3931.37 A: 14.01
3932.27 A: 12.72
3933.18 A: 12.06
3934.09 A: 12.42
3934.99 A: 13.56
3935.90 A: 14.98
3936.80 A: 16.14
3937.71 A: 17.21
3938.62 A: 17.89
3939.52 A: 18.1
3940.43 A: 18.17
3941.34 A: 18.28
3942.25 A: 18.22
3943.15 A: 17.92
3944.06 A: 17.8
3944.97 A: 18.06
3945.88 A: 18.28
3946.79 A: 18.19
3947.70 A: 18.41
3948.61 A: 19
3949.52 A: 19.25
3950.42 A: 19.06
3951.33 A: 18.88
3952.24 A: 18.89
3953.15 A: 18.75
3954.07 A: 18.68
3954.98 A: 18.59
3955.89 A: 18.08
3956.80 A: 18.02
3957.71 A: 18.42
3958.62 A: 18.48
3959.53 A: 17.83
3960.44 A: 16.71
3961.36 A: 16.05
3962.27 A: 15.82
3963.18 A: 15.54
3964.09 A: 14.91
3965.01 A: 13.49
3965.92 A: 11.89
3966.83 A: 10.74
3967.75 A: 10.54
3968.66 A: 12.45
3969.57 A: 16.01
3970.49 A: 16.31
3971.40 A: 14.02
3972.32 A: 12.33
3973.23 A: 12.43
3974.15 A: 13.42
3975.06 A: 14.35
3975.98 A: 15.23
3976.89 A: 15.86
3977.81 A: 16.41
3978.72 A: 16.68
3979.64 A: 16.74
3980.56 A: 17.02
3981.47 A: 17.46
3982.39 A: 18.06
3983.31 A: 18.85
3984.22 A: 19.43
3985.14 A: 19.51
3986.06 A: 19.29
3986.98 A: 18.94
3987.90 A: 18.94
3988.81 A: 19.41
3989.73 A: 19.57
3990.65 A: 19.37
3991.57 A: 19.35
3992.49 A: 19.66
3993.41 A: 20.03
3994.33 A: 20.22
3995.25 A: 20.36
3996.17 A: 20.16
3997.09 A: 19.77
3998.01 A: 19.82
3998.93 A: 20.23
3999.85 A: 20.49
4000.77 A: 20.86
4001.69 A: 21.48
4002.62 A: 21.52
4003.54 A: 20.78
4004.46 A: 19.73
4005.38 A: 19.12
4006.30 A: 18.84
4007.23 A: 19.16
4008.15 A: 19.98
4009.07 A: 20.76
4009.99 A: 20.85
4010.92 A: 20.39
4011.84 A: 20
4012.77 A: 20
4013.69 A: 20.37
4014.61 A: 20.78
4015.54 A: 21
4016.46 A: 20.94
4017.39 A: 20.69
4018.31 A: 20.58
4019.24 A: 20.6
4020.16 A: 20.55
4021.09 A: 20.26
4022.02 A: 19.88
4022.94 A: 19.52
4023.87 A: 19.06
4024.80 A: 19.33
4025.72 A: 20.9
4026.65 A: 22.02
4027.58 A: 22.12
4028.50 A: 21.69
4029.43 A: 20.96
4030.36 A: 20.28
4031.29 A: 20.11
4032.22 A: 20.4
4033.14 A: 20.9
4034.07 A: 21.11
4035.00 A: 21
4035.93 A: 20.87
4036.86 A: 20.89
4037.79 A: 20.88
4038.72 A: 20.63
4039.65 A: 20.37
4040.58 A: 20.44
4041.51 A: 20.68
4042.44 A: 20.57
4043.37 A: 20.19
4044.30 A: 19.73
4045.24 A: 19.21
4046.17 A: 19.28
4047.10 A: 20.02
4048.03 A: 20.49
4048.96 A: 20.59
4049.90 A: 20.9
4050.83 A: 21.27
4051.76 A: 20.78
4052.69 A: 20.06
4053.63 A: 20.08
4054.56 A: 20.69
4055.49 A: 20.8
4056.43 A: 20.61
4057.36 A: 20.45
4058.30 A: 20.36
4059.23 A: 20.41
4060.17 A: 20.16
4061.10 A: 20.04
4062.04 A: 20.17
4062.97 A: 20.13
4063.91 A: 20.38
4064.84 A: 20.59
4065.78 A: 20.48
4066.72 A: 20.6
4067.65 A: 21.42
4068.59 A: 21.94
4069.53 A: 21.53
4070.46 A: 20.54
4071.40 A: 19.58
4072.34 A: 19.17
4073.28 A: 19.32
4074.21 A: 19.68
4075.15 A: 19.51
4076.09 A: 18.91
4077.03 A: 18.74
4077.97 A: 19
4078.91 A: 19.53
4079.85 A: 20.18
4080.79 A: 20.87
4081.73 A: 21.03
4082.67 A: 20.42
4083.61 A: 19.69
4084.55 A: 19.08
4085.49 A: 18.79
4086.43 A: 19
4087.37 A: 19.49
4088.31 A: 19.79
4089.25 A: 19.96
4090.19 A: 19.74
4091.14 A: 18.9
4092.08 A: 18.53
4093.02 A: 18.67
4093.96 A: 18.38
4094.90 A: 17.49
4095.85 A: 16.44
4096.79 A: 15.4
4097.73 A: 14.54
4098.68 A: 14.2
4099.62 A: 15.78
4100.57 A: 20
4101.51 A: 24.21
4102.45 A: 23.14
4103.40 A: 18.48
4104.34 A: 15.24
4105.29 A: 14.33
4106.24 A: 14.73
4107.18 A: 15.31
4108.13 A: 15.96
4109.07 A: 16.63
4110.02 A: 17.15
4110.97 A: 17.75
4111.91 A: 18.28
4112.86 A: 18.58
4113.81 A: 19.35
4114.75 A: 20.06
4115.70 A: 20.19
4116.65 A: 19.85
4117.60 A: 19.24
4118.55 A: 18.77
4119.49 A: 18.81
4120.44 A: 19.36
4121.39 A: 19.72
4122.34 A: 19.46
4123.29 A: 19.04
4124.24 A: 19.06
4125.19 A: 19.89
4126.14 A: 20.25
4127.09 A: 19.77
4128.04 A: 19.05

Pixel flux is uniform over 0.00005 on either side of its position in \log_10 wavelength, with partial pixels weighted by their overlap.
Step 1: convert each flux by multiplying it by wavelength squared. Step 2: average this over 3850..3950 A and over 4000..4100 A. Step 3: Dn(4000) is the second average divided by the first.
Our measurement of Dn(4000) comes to 1.2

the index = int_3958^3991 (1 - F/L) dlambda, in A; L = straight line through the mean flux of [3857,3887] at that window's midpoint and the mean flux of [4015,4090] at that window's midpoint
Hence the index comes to 5.15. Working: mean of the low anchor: 17.5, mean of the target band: 16.1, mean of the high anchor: 20.3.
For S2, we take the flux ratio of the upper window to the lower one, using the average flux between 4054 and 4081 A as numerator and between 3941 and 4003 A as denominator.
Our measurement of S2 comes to 1.1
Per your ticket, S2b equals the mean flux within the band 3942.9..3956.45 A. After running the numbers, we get 18.5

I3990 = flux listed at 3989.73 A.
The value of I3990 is 19.57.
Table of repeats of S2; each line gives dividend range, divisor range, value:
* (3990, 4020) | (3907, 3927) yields 1.06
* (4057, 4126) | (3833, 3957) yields 1.11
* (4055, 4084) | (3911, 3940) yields 1.16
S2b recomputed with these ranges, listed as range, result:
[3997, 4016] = 20.3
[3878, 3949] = 17.1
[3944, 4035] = 18.6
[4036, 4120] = 19.4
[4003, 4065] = 20.4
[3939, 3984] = 16.6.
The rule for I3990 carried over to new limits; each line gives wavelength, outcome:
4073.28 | 19.32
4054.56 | 20.69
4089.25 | 19.96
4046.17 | 19.28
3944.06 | 17.8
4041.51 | 20.68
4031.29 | 20.11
